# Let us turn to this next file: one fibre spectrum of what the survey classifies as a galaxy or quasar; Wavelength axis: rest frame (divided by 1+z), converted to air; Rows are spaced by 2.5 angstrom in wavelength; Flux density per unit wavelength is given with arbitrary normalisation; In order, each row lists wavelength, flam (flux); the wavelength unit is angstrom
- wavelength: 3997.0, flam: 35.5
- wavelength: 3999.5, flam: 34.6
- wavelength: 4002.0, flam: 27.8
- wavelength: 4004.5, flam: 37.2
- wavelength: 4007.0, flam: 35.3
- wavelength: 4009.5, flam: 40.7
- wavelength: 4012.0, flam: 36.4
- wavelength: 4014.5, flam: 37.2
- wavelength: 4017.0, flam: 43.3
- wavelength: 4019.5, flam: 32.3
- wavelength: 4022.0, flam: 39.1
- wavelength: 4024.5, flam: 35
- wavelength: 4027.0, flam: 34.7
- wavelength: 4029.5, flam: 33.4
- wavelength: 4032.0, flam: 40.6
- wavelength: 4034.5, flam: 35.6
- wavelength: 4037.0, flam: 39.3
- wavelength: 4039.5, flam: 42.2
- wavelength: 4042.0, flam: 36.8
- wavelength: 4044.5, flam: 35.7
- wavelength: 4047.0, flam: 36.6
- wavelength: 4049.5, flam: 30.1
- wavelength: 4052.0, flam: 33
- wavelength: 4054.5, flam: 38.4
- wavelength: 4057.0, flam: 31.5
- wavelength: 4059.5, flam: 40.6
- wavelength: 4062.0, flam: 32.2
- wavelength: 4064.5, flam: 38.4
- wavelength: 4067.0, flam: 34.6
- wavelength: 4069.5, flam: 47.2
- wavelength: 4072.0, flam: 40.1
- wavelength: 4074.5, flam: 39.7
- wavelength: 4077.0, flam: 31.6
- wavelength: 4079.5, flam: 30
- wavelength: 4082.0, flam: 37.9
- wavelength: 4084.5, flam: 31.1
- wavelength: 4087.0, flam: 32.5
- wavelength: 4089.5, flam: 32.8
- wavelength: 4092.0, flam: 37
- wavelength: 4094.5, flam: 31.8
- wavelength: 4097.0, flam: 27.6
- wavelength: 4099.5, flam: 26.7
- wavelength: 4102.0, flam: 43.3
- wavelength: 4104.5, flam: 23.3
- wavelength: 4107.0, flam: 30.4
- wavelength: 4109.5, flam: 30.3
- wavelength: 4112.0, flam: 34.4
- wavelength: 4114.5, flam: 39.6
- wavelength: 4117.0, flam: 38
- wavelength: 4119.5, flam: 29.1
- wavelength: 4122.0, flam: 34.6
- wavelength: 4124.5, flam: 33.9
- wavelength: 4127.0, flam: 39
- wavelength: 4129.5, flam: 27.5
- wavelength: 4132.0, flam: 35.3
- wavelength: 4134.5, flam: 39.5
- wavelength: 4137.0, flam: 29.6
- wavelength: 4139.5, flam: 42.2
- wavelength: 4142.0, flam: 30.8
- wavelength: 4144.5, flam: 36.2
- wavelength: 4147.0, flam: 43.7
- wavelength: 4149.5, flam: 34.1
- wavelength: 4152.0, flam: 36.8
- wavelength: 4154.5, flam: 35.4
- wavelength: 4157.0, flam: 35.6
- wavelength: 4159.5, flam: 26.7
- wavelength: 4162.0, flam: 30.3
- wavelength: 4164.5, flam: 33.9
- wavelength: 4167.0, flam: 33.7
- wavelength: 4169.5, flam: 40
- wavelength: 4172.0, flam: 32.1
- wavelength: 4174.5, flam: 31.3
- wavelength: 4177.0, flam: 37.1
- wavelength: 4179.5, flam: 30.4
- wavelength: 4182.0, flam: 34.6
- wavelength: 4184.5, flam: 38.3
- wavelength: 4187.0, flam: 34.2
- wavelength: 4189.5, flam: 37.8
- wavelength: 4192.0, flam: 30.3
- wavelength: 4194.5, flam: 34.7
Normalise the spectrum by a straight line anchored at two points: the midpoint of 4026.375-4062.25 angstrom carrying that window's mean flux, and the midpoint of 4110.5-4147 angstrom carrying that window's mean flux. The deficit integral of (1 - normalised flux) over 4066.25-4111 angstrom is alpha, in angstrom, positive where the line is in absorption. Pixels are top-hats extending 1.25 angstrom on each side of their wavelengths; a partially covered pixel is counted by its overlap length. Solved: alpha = 2.42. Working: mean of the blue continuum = 36.2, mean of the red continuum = 35.2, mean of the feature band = 33.8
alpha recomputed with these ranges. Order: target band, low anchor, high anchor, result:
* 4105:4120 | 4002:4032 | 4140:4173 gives 0.8 angstrom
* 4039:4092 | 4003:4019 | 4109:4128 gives 0.9 angstrom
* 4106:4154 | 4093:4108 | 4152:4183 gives -4.7 angstrom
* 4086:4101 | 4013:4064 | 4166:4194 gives 1.7 angstrom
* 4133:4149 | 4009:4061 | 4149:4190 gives -1.0 angstrom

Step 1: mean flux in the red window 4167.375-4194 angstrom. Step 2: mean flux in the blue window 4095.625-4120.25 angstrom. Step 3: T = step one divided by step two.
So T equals 1.1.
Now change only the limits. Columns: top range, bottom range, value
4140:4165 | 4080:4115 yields 1.06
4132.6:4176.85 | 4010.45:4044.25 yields 0.93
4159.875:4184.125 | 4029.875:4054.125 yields 0.92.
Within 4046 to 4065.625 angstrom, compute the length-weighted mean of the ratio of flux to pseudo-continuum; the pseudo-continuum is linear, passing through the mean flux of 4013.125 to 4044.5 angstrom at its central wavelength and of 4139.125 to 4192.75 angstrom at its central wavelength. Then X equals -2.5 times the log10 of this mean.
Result 0.05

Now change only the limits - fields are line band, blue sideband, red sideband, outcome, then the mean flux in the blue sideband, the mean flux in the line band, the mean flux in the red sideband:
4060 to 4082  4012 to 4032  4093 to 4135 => -0.06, 36.7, 36.9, 33.1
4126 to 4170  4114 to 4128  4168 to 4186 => 0.01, 35.4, 34.9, 34.8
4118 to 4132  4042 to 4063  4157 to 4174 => 0.02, 34.9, 33.1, 32.9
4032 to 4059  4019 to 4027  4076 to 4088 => -0.05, 35.6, 36.3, 32.6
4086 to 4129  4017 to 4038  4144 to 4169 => 0.07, 36.6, 33.1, 34.8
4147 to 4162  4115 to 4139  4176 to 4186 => 0.02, 34.5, 34.3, 35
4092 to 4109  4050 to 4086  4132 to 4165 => 0.15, 36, 31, 35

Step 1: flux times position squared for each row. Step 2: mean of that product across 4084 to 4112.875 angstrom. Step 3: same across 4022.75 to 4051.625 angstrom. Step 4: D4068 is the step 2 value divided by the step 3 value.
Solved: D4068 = 0.9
